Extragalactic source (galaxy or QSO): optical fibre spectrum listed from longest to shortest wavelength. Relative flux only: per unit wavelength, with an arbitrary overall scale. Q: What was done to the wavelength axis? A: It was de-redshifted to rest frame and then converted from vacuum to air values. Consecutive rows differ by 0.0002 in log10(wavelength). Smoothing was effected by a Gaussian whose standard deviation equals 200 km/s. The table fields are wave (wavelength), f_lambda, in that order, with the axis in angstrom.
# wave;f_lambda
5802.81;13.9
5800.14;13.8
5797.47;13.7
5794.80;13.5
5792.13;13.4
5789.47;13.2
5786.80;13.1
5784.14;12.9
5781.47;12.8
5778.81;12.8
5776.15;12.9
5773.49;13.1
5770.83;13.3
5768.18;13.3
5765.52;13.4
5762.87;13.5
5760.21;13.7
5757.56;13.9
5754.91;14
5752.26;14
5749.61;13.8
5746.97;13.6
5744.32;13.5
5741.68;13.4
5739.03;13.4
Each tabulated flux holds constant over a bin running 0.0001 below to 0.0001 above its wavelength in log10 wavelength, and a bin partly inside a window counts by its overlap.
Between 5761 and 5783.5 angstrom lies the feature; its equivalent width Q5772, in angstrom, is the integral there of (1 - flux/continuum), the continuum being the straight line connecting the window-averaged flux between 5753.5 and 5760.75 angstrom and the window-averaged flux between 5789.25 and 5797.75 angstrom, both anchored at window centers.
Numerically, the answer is 0.9 angstrom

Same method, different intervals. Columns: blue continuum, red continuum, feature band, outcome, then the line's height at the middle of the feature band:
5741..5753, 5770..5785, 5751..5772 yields -0.5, 13.3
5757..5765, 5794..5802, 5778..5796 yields 0.8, 13.7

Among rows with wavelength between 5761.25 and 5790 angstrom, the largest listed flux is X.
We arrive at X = 13.5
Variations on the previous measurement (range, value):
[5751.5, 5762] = 14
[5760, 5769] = 13.7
